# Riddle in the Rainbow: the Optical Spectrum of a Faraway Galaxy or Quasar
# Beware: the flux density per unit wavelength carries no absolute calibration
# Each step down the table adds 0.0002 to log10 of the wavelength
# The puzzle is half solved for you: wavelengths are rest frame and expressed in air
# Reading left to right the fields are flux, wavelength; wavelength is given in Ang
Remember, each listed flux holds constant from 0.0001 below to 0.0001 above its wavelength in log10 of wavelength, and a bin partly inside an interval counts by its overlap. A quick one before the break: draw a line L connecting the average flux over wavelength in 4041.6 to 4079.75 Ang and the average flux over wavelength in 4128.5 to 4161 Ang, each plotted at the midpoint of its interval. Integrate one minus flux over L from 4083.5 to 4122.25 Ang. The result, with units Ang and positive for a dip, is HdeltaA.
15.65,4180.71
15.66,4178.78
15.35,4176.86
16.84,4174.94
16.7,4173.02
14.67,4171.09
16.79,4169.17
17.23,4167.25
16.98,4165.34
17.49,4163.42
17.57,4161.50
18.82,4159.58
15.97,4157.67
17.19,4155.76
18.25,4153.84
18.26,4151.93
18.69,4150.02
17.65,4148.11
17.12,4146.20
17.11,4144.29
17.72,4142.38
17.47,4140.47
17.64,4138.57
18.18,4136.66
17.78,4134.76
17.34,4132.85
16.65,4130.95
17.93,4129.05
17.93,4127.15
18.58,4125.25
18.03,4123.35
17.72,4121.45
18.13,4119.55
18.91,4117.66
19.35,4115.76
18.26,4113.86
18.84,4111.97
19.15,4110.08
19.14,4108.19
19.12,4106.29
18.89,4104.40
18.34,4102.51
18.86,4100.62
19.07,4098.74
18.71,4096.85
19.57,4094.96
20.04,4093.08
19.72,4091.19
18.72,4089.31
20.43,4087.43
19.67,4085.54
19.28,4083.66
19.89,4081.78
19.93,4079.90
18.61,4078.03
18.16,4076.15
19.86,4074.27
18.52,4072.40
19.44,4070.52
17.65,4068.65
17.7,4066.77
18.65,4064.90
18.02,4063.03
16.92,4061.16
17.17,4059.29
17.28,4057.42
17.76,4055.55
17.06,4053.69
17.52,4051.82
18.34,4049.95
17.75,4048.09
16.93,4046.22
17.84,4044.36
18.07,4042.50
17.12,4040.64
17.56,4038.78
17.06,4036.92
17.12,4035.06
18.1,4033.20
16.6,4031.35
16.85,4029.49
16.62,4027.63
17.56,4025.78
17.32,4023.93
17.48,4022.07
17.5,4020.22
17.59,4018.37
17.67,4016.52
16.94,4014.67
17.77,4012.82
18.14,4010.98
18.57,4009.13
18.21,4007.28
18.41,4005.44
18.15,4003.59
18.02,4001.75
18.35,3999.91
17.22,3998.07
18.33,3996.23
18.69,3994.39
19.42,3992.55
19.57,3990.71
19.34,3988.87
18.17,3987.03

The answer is -2.7 Ang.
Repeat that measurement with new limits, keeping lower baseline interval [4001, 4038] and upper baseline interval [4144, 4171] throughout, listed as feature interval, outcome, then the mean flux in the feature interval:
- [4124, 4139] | -0.3 Ang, 17.8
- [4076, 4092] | -1.8 Ang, 19.4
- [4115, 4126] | -0.6 Ang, 18.4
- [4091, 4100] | -1.0 Ang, 19.4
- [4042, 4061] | 0.0 Ang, 17.5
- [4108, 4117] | -0.7 Ang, 18.9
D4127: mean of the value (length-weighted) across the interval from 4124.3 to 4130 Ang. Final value 18.2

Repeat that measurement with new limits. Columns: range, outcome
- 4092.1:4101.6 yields 19.2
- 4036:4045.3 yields 17.5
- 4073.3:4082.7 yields 19.3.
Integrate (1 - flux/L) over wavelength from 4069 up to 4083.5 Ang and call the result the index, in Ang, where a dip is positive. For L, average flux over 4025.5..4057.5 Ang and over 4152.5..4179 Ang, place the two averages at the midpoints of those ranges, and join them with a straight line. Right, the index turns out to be -1.59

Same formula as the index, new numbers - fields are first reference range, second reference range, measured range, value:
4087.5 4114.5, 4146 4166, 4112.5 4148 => 0.87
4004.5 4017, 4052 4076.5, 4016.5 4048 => 1.09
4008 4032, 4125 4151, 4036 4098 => -3.05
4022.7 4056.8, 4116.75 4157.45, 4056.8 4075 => -0.64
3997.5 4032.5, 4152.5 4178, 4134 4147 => -0.41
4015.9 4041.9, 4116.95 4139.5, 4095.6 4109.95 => -0.94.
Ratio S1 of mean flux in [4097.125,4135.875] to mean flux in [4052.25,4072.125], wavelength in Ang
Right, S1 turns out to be 1.04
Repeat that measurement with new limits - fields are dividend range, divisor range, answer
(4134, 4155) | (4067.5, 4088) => 0.93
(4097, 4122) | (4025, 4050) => 1.08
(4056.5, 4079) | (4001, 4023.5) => 1.02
